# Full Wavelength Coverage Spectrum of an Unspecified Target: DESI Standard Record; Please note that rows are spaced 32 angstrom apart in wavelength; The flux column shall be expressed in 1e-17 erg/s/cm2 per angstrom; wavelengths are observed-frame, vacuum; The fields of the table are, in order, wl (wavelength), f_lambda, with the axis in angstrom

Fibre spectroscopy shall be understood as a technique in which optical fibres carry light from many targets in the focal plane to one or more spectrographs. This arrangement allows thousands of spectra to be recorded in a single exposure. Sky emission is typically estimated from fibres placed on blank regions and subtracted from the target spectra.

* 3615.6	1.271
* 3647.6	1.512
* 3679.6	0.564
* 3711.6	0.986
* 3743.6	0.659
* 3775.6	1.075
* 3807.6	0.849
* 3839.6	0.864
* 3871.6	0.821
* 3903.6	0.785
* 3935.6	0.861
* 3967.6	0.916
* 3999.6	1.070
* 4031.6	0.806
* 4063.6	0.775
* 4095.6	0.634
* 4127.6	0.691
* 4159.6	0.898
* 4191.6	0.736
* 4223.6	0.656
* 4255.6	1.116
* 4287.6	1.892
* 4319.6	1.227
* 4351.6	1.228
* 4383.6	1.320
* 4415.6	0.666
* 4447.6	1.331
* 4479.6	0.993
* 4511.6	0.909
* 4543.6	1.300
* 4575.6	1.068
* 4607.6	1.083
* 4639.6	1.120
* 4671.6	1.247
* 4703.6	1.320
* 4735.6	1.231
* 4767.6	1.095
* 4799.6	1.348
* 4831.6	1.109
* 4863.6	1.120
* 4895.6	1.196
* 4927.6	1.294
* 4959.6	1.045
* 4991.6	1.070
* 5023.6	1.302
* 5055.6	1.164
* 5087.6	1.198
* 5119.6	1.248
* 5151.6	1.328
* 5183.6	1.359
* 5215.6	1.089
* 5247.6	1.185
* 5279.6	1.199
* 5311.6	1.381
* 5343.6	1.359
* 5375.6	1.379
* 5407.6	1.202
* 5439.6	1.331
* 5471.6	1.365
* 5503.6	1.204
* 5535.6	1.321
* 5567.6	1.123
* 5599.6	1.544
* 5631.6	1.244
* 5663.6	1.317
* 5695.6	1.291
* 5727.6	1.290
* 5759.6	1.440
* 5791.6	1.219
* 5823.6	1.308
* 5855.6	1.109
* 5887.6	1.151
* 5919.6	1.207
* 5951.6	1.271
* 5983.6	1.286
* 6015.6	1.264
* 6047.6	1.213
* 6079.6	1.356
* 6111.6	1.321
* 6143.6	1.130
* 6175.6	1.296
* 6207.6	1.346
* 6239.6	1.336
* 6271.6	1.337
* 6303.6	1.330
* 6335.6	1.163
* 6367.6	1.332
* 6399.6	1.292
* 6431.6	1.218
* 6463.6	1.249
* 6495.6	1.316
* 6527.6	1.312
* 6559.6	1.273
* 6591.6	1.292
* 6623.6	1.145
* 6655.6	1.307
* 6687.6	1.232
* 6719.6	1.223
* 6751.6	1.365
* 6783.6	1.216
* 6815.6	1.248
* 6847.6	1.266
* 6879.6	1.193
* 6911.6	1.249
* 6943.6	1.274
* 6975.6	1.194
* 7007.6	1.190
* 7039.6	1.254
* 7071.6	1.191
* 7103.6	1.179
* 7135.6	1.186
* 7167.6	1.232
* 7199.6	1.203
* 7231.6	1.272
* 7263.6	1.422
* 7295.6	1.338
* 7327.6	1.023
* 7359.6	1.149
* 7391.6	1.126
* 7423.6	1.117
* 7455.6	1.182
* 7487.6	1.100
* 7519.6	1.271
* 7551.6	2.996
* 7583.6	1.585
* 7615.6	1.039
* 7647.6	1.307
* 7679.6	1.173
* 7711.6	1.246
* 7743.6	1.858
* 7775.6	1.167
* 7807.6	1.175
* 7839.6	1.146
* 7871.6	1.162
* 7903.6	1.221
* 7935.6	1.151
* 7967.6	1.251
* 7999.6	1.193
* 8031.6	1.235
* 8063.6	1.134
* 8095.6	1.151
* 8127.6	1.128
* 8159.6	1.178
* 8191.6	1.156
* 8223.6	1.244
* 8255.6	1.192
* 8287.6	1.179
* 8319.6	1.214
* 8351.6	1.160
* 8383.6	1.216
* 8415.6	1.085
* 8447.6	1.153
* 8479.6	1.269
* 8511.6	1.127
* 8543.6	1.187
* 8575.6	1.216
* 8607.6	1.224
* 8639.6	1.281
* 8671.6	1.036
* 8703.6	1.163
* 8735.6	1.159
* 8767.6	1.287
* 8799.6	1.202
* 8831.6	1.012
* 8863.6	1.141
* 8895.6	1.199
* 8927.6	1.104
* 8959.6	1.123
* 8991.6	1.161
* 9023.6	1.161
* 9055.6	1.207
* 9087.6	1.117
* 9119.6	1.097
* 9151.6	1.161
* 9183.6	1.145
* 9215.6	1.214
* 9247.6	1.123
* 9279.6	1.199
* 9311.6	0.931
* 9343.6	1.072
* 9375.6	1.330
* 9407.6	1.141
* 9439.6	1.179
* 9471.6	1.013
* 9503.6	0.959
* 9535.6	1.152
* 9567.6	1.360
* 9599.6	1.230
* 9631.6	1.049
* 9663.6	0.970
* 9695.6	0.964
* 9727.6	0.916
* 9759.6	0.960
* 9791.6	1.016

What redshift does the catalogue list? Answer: 0.15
